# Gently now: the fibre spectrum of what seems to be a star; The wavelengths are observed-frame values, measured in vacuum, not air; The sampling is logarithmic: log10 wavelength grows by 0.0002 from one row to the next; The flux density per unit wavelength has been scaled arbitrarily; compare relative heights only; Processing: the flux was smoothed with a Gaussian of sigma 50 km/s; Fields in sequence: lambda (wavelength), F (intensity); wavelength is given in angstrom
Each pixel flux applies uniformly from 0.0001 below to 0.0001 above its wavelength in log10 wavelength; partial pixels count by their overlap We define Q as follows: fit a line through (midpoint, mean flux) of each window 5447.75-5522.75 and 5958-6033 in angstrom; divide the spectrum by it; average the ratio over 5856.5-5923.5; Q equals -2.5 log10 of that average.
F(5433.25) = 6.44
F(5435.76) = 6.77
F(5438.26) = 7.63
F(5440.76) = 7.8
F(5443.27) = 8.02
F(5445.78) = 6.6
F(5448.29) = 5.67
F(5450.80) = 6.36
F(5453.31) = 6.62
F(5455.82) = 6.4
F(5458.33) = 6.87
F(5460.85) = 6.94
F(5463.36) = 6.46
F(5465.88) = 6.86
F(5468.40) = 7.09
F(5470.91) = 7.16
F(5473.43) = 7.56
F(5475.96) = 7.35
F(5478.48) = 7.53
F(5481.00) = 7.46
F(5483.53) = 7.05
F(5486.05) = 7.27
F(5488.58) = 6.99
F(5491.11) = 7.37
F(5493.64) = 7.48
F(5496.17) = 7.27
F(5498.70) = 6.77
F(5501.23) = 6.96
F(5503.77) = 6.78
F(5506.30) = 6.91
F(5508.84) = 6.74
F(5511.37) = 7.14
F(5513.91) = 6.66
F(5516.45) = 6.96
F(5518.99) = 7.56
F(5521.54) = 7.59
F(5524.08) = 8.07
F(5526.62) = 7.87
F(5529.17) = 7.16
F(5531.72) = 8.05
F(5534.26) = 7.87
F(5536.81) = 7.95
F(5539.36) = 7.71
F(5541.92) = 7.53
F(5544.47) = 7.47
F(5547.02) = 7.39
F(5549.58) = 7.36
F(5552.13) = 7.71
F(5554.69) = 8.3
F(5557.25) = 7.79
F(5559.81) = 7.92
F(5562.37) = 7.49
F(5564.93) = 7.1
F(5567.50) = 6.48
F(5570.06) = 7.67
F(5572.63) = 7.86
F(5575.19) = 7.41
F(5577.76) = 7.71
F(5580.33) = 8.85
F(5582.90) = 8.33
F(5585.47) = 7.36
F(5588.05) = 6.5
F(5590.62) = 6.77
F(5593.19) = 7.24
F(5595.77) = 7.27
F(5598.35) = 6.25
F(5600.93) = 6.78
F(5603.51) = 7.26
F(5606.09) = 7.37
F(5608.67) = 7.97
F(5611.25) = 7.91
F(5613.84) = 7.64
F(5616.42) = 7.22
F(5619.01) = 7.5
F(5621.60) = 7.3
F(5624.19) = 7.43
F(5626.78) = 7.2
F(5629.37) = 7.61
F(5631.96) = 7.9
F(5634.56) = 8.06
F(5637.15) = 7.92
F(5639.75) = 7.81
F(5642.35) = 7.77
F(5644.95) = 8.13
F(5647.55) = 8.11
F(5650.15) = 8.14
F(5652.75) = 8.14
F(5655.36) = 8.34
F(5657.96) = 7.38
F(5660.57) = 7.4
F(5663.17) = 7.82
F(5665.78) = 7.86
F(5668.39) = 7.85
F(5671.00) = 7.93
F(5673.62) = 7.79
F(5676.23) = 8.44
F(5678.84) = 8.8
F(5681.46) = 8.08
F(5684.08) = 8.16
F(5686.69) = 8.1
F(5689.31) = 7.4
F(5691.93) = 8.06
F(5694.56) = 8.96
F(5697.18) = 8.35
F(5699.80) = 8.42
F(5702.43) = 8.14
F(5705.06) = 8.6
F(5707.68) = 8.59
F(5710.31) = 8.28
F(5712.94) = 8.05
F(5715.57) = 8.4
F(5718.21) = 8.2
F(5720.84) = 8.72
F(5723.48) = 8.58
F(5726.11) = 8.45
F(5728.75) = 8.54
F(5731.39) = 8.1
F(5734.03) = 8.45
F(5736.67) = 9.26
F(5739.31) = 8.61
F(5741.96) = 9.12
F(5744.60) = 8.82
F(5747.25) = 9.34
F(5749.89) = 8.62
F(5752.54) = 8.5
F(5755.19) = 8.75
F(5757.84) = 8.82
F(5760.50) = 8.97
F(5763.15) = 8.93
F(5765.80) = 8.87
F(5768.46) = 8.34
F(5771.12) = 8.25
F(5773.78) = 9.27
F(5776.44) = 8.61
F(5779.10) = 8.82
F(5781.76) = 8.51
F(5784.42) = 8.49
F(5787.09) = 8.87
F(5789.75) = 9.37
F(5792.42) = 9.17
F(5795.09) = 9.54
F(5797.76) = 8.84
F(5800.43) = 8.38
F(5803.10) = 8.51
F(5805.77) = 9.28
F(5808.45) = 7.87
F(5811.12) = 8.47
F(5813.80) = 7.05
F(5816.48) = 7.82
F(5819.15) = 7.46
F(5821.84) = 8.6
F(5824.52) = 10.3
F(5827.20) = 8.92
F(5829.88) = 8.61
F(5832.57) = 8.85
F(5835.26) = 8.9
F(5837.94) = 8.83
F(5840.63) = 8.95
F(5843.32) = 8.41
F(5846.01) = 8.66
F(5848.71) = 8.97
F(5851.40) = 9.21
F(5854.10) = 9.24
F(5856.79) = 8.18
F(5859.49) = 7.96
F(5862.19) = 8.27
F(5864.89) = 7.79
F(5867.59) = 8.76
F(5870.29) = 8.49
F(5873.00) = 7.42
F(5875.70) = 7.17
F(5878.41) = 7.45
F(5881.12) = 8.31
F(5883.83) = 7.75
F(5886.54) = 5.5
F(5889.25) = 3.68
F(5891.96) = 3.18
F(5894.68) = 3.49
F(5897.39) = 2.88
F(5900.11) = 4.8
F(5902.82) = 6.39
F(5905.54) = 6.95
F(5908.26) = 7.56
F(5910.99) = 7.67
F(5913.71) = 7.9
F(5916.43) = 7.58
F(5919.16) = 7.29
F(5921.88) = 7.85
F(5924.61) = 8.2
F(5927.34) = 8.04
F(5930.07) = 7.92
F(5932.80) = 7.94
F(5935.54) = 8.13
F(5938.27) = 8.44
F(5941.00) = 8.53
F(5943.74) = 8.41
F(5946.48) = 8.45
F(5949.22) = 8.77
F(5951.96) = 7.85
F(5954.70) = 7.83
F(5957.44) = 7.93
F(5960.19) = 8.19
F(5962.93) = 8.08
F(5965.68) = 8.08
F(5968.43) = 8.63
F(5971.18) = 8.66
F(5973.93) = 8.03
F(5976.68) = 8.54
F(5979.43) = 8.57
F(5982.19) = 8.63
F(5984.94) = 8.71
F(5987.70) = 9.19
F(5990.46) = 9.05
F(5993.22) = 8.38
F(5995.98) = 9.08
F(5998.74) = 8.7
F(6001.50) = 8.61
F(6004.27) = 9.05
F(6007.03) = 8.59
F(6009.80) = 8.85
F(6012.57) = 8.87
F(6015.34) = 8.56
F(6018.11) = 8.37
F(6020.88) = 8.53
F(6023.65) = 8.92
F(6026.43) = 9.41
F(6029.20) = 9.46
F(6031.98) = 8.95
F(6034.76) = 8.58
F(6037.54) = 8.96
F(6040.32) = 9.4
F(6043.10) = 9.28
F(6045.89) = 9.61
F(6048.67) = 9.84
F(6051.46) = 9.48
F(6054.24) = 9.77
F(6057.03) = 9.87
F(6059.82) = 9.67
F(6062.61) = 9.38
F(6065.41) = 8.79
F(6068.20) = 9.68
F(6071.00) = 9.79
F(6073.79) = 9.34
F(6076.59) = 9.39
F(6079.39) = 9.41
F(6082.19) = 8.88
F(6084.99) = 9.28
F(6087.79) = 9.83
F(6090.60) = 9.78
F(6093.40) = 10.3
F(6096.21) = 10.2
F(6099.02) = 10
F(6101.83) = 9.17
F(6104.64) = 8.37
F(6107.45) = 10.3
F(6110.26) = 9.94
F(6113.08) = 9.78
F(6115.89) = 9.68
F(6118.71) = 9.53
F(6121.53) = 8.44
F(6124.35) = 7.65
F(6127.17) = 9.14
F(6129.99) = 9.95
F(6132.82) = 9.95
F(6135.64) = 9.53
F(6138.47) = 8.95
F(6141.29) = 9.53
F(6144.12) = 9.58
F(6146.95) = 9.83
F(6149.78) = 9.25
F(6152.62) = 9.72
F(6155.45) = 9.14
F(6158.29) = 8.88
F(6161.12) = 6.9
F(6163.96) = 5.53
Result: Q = 0.22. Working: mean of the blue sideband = 7.01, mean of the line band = 6.79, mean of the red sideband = 8.68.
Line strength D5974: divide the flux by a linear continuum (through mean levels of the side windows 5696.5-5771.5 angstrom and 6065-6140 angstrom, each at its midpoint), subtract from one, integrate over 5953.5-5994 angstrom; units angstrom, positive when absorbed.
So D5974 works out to 3.2 angstrom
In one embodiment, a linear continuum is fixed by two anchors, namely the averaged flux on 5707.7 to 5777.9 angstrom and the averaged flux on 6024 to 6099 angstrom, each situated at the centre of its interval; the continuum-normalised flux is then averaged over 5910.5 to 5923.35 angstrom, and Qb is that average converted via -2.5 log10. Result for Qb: 0.19 mag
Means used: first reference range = 8.65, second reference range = 9.48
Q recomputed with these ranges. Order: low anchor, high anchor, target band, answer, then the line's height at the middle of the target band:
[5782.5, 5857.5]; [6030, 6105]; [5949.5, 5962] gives 0.138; 9.12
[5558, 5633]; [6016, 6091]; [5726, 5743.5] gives -0.087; 8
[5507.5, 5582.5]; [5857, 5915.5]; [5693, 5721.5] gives -0.178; 7.14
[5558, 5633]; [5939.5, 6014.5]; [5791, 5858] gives -0.077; 8.09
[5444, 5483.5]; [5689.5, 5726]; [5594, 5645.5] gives 0.048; 7.84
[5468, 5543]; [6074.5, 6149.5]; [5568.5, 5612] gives 0.029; 7.63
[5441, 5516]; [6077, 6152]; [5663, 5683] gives -0.046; 7.75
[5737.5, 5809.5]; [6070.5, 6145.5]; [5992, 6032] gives 0.055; 9.28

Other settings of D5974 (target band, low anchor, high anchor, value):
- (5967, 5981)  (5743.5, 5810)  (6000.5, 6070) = 0.89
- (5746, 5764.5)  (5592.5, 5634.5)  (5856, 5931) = -4.37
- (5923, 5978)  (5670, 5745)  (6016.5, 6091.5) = 4.92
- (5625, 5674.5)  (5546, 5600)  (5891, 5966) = -2.80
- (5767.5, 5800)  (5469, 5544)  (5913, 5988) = -3.90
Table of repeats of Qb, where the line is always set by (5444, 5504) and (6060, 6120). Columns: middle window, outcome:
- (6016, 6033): 0.04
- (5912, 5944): 0.11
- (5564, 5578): 0.00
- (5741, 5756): -0.09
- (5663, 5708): -0.04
